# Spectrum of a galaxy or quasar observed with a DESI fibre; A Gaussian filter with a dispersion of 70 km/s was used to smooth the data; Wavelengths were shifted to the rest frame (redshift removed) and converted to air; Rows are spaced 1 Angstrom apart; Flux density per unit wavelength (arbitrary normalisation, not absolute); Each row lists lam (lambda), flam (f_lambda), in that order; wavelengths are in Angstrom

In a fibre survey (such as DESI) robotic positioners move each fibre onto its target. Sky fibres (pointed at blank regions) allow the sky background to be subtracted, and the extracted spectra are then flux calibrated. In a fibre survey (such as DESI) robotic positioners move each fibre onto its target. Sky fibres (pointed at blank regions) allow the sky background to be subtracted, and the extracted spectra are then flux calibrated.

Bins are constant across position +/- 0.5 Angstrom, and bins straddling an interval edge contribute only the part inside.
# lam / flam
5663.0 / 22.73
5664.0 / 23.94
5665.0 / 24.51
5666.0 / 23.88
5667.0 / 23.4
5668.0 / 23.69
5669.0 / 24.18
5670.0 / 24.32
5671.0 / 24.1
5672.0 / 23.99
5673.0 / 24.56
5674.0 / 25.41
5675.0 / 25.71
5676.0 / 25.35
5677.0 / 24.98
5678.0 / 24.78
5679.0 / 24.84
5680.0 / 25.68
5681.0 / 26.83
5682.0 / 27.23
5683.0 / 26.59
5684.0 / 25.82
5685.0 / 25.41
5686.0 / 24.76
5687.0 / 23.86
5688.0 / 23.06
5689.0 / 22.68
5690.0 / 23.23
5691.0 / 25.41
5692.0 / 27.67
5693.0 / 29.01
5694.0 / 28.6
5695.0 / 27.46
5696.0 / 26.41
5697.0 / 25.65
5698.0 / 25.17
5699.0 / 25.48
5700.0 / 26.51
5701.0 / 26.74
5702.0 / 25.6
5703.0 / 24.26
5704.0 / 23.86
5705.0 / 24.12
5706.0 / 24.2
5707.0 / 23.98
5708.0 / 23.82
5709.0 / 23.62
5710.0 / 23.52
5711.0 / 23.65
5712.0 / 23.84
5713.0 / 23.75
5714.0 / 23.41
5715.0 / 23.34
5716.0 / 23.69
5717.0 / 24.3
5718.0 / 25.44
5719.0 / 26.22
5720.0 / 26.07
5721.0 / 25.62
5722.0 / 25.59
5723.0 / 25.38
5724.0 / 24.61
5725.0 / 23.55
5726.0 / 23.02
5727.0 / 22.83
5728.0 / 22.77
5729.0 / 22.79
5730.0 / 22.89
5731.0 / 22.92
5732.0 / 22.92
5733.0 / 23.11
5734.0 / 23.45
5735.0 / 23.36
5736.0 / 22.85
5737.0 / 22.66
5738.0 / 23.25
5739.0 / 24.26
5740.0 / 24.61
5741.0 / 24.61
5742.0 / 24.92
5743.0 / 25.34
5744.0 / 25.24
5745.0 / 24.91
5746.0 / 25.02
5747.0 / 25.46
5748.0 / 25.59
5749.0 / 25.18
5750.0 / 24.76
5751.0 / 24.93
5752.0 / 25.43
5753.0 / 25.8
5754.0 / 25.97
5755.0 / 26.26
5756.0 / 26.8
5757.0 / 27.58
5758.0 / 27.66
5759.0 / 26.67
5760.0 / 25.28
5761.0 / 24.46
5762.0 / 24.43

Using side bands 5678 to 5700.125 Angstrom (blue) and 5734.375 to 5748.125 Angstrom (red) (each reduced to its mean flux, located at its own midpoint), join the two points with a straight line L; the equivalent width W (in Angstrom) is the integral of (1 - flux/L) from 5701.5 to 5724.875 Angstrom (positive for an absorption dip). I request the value 0.7 Angstrom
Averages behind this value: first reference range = 25.8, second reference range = 24.4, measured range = 24.4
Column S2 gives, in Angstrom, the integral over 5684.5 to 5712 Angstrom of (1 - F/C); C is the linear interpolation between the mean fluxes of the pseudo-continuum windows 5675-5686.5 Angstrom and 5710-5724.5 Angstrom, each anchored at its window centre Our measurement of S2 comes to 0.1 Angstrom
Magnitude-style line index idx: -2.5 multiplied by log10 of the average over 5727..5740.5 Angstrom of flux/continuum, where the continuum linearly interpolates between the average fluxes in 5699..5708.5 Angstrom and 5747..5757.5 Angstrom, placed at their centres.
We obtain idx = 0.10 mag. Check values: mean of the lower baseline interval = 24.8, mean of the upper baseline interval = 25.8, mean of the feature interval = 23.2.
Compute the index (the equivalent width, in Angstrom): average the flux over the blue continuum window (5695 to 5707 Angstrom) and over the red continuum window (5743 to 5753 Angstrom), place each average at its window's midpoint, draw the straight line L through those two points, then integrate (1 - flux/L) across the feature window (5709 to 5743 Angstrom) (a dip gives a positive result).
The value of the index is 1.8 Angstrom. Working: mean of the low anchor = 25.3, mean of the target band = 23.9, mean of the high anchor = 25.2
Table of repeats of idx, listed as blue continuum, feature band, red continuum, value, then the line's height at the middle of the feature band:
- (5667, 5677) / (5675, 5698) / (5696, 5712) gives -0.05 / 24.6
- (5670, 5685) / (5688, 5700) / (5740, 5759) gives -0.02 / 25.4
